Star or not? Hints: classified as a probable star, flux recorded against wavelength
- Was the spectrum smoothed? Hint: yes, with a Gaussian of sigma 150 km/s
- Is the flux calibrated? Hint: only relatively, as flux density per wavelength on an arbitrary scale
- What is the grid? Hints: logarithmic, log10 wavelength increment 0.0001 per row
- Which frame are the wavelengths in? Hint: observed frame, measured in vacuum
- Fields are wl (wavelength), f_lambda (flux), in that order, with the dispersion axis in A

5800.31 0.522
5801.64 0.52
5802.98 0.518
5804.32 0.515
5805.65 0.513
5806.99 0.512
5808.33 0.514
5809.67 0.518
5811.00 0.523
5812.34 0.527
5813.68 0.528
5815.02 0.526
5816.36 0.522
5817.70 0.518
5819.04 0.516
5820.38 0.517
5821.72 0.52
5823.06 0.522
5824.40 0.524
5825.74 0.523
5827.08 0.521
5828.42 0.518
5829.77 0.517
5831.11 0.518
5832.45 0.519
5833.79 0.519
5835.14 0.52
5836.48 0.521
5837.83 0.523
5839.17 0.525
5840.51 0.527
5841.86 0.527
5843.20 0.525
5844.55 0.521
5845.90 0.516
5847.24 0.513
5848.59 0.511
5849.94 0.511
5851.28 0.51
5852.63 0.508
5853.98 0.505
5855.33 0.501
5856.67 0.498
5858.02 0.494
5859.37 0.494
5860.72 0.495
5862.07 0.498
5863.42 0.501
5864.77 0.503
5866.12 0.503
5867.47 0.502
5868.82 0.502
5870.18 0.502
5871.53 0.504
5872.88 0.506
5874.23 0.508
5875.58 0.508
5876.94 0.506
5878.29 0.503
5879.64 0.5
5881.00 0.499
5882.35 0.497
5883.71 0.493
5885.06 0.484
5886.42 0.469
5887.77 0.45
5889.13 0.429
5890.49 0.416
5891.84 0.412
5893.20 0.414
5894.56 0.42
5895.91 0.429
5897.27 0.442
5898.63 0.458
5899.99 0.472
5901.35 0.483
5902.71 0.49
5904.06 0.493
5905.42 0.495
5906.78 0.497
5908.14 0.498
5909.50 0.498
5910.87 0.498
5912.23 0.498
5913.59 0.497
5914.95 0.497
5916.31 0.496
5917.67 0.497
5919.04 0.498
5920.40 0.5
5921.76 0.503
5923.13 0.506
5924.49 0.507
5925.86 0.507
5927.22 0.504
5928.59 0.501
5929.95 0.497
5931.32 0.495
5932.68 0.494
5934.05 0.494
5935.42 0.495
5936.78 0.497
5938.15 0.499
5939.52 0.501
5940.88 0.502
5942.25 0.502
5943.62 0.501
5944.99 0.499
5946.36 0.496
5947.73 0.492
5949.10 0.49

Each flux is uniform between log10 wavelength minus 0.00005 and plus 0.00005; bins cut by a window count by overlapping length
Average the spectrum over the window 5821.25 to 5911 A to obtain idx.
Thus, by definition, 0.496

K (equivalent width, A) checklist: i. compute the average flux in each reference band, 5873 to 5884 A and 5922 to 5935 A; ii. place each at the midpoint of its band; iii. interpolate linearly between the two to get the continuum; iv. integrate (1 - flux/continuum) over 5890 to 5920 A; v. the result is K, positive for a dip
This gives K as 1.67 A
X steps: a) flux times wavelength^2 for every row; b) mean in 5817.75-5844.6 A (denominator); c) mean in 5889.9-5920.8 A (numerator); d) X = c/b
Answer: 0.9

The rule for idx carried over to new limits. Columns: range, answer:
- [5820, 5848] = 0.521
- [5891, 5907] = 0.457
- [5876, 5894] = 0.467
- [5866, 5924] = 0.483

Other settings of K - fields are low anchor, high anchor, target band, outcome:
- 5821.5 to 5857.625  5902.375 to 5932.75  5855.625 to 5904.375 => 2.7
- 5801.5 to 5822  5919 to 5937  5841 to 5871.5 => 0.3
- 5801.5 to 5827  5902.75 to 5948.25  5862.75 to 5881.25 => 0.2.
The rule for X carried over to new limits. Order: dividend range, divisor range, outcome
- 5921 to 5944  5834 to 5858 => 1.00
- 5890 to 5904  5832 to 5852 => 0.88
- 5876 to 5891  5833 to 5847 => 0.93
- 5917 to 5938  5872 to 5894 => 1.07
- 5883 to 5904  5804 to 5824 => 0.89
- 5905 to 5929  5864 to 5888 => 1.02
